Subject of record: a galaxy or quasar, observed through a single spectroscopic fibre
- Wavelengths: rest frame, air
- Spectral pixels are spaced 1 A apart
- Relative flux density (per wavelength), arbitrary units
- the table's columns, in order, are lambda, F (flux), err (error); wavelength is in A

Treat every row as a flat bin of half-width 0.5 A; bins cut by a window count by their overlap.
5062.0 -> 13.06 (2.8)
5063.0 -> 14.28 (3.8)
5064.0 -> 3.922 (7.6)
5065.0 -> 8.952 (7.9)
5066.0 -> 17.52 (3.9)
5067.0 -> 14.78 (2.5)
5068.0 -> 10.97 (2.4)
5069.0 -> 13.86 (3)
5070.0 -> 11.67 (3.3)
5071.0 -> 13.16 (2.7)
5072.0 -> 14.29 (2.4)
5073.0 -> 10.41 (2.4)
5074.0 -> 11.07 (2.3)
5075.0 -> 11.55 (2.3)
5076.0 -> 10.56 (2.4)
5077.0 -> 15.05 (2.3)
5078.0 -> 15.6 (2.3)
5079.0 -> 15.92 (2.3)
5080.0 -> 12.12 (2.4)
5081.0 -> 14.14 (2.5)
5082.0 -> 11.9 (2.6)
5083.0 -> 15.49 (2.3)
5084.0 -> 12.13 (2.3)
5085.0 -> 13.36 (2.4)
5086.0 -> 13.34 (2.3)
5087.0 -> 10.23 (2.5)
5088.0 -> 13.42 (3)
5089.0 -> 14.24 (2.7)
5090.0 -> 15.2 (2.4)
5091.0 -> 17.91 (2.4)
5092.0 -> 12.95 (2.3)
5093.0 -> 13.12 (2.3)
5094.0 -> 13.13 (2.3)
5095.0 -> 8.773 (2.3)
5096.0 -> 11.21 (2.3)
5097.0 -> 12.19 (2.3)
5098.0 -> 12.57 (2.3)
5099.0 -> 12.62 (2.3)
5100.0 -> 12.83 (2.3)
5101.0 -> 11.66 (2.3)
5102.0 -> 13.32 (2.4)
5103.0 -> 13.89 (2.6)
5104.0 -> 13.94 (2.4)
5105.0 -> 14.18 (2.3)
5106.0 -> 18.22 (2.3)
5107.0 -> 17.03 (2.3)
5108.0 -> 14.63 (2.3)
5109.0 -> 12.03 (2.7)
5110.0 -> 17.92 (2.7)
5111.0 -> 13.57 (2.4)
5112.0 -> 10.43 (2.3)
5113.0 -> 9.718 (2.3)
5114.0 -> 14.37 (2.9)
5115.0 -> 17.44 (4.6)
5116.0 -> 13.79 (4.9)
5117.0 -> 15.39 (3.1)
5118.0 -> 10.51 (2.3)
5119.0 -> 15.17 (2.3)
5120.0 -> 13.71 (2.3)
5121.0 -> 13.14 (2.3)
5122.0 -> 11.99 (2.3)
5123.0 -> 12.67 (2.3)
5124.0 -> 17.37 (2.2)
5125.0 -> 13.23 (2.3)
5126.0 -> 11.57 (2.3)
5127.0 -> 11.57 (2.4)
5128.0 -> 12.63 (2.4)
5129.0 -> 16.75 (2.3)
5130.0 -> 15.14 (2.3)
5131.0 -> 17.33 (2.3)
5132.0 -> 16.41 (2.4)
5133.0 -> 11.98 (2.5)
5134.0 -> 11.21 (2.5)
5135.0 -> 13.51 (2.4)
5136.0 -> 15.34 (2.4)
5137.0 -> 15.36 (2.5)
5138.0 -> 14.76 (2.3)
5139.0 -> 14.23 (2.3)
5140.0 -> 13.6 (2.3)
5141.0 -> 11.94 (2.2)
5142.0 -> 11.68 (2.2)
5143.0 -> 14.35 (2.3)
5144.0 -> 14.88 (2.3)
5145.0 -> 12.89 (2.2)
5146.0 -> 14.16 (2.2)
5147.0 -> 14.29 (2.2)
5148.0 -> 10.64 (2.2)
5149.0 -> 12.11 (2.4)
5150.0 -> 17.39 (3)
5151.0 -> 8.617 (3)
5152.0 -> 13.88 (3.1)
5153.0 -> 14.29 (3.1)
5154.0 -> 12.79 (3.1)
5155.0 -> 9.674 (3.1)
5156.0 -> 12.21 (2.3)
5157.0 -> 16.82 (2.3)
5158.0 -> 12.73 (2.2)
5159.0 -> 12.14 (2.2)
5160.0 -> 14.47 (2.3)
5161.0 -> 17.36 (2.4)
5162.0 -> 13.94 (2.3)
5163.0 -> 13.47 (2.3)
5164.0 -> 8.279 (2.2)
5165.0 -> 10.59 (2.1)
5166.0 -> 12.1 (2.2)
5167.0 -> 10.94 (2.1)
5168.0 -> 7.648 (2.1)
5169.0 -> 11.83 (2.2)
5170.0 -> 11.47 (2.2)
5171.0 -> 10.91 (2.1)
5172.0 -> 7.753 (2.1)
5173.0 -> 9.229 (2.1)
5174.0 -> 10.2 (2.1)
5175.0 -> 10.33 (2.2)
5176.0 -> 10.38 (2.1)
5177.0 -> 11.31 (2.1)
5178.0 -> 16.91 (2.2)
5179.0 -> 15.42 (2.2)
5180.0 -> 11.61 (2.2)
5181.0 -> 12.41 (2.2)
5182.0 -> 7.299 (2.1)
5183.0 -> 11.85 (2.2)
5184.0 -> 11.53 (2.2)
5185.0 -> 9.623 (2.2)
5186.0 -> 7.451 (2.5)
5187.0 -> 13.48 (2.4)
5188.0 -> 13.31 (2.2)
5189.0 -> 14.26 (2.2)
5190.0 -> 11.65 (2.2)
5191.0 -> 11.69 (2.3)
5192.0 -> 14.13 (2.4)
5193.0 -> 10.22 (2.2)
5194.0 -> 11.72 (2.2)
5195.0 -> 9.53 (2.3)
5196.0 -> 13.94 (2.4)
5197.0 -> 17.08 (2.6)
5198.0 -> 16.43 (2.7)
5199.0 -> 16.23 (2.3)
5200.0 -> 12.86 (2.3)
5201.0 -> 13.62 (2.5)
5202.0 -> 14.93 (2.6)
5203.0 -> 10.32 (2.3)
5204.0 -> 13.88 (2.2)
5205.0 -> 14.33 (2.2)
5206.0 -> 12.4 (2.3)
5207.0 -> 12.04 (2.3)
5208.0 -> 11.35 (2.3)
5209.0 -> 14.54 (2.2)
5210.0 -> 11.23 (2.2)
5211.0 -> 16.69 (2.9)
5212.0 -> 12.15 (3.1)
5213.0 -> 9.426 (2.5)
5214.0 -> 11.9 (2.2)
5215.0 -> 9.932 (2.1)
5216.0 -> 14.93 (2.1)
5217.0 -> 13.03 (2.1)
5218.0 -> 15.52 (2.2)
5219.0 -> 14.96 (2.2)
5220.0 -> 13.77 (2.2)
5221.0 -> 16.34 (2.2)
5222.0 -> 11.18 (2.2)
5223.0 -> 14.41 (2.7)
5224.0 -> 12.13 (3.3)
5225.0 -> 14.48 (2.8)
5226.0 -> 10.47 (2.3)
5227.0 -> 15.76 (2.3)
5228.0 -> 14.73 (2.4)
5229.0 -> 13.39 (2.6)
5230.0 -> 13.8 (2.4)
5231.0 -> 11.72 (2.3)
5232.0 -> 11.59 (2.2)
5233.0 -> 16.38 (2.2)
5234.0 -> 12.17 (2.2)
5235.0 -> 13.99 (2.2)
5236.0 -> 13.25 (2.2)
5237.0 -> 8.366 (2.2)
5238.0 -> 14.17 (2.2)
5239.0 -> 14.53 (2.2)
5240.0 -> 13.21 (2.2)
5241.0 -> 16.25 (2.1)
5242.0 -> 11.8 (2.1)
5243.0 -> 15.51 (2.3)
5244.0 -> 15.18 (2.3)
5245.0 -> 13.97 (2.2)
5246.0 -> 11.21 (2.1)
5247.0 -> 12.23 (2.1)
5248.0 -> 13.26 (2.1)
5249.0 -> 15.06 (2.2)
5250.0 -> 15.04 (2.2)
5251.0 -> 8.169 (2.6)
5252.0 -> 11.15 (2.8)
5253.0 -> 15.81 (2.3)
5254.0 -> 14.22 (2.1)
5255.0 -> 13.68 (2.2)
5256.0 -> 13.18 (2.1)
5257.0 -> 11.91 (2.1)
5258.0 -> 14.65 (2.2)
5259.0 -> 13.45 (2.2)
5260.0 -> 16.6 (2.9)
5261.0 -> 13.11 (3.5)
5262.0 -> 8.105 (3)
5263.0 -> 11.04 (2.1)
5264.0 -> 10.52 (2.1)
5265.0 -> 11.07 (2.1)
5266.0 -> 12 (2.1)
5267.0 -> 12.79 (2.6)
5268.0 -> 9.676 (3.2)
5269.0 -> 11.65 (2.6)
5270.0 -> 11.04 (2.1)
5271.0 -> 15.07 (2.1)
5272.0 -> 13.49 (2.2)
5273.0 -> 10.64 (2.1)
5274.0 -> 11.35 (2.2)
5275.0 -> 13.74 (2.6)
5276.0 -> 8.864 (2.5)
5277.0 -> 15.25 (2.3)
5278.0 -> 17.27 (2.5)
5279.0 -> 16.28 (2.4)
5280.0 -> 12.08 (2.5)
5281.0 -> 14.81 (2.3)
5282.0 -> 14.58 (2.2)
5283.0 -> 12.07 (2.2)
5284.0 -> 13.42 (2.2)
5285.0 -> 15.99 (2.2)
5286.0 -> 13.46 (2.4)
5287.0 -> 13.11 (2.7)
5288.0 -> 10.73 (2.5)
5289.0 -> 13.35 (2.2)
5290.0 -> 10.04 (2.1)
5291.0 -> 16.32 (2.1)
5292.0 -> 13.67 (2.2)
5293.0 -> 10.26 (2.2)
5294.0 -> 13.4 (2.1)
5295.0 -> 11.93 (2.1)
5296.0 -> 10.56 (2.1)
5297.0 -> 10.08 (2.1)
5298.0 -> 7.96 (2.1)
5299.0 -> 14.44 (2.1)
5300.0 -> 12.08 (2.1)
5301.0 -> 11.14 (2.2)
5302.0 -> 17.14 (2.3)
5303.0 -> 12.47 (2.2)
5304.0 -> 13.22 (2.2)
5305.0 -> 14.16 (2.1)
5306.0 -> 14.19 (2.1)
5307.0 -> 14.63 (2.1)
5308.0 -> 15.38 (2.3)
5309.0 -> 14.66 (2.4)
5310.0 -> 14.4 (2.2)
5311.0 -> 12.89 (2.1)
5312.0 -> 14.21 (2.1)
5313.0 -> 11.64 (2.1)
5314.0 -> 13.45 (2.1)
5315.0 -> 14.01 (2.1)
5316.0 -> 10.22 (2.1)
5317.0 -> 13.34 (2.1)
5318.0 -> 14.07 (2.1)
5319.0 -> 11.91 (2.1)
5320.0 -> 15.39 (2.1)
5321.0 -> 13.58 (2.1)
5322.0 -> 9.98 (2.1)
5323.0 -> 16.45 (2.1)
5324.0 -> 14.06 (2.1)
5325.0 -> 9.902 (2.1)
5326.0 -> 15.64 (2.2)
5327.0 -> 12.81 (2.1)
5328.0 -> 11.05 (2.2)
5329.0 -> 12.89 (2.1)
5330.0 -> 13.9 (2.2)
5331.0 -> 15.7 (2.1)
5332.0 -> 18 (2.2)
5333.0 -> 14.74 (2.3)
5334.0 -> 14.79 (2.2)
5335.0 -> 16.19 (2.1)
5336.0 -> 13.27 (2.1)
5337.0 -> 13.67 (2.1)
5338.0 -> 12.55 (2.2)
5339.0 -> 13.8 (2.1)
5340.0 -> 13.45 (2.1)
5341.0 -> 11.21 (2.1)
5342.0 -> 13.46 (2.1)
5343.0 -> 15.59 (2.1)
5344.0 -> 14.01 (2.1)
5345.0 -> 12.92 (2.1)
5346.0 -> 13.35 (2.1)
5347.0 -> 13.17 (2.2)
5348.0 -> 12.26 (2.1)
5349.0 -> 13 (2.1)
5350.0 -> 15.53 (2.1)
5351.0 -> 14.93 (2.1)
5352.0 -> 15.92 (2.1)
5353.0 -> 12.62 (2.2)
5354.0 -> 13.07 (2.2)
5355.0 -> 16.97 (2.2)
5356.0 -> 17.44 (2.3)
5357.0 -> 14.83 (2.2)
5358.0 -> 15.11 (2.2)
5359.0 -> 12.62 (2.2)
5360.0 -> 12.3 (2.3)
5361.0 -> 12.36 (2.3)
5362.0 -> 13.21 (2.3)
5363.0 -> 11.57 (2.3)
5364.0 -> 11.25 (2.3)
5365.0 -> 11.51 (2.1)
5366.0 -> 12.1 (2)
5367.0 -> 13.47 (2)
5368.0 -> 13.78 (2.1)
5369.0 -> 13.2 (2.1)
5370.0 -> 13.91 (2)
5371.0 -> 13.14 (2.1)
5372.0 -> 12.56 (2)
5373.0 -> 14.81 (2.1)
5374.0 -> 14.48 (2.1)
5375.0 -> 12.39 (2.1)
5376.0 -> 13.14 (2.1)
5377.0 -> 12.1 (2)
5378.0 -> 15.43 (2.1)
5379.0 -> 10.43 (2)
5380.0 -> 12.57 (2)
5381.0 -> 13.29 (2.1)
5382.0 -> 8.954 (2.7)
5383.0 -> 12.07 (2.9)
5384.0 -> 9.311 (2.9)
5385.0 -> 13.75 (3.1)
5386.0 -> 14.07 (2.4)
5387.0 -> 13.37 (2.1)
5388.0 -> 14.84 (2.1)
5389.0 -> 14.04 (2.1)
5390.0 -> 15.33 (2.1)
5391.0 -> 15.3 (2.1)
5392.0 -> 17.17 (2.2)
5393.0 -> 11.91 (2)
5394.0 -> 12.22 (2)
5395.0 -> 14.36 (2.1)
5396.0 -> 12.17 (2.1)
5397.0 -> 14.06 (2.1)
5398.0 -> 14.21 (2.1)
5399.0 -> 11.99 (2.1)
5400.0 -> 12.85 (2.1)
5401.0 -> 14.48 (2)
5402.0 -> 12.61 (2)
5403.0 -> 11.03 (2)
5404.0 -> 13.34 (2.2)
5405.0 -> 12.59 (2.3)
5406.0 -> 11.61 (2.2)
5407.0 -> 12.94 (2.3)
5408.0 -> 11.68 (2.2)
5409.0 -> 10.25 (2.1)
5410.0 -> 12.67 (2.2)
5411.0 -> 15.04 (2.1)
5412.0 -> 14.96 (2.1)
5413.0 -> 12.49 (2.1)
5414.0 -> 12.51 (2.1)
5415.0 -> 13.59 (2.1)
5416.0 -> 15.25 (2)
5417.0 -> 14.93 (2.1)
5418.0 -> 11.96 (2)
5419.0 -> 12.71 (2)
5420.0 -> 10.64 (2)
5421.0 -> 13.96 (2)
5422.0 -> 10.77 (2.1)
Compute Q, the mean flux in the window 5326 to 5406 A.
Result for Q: 13.5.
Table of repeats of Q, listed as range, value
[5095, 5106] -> 12.9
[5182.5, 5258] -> 13.1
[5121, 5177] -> 12.8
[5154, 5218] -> 12.3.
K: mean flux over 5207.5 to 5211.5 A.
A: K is 13.5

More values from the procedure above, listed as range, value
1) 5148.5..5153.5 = 13.3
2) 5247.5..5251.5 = 12.9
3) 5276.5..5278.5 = 16.3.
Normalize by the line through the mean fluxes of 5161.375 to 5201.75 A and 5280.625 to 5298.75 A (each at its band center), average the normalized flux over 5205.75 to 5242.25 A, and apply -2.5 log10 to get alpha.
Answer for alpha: -0.09 mag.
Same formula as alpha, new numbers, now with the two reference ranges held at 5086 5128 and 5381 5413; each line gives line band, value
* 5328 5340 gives -0.09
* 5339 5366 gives -0.04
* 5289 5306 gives 0.06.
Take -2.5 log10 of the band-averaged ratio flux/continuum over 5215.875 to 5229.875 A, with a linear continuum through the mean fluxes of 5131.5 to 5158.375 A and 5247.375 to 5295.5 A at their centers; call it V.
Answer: -0.07 mag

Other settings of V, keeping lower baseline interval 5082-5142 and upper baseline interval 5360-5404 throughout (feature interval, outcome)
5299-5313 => -0.050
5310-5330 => 0.008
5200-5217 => 0.057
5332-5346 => -0.065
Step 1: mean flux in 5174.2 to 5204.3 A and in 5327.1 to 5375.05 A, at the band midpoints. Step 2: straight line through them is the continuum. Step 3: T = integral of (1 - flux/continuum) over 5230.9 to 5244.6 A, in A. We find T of -0.7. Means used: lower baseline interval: 12.5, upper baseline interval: 13.7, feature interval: 13.5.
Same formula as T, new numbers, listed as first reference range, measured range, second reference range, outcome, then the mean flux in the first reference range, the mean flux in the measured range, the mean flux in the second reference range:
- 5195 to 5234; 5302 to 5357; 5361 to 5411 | -3.1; 13.5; 13.9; 12.9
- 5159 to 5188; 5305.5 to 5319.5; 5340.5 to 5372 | -0.5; 11.5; 13.5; 13.5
